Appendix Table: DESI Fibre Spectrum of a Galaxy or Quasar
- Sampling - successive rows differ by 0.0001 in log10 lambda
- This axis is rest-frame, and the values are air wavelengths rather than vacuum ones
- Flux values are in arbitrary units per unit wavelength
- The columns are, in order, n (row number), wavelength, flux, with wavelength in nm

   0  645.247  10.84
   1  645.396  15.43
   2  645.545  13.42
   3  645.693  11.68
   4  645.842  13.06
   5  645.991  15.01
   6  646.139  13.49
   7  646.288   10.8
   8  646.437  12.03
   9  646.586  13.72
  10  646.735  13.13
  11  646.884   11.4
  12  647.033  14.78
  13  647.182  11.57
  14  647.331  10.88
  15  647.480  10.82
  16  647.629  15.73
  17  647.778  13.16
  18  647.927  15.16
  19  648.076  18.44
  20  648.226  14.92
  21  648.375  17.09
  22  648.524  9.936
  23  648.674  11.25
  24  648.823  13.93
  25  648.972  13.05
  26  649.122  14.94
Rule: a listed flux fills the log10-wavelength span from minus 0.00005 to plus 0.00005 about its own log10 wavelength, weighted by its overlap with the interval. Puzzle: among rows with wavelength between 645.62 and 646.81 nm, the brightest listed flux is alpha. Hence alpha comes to 15.01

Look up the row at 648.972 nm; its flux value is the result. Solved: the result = 13.05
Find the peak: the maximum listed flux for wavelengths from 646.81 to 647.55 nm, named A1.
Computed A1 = 14.78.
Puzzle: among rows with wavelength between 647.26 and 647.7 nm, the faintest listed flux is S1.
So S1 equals 10.82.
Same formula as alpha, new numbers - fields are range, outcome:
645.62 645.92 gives 13.06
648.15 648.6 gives 17.09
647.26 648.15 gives 18.44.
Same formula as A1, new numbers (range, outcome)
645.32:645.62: 15.43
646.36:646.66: 13.72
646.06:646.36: 13.49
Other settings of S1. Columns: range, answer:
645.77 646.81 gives 10.8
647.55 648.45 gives 13.16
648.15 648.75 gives 9.936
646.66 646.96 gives 11.4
